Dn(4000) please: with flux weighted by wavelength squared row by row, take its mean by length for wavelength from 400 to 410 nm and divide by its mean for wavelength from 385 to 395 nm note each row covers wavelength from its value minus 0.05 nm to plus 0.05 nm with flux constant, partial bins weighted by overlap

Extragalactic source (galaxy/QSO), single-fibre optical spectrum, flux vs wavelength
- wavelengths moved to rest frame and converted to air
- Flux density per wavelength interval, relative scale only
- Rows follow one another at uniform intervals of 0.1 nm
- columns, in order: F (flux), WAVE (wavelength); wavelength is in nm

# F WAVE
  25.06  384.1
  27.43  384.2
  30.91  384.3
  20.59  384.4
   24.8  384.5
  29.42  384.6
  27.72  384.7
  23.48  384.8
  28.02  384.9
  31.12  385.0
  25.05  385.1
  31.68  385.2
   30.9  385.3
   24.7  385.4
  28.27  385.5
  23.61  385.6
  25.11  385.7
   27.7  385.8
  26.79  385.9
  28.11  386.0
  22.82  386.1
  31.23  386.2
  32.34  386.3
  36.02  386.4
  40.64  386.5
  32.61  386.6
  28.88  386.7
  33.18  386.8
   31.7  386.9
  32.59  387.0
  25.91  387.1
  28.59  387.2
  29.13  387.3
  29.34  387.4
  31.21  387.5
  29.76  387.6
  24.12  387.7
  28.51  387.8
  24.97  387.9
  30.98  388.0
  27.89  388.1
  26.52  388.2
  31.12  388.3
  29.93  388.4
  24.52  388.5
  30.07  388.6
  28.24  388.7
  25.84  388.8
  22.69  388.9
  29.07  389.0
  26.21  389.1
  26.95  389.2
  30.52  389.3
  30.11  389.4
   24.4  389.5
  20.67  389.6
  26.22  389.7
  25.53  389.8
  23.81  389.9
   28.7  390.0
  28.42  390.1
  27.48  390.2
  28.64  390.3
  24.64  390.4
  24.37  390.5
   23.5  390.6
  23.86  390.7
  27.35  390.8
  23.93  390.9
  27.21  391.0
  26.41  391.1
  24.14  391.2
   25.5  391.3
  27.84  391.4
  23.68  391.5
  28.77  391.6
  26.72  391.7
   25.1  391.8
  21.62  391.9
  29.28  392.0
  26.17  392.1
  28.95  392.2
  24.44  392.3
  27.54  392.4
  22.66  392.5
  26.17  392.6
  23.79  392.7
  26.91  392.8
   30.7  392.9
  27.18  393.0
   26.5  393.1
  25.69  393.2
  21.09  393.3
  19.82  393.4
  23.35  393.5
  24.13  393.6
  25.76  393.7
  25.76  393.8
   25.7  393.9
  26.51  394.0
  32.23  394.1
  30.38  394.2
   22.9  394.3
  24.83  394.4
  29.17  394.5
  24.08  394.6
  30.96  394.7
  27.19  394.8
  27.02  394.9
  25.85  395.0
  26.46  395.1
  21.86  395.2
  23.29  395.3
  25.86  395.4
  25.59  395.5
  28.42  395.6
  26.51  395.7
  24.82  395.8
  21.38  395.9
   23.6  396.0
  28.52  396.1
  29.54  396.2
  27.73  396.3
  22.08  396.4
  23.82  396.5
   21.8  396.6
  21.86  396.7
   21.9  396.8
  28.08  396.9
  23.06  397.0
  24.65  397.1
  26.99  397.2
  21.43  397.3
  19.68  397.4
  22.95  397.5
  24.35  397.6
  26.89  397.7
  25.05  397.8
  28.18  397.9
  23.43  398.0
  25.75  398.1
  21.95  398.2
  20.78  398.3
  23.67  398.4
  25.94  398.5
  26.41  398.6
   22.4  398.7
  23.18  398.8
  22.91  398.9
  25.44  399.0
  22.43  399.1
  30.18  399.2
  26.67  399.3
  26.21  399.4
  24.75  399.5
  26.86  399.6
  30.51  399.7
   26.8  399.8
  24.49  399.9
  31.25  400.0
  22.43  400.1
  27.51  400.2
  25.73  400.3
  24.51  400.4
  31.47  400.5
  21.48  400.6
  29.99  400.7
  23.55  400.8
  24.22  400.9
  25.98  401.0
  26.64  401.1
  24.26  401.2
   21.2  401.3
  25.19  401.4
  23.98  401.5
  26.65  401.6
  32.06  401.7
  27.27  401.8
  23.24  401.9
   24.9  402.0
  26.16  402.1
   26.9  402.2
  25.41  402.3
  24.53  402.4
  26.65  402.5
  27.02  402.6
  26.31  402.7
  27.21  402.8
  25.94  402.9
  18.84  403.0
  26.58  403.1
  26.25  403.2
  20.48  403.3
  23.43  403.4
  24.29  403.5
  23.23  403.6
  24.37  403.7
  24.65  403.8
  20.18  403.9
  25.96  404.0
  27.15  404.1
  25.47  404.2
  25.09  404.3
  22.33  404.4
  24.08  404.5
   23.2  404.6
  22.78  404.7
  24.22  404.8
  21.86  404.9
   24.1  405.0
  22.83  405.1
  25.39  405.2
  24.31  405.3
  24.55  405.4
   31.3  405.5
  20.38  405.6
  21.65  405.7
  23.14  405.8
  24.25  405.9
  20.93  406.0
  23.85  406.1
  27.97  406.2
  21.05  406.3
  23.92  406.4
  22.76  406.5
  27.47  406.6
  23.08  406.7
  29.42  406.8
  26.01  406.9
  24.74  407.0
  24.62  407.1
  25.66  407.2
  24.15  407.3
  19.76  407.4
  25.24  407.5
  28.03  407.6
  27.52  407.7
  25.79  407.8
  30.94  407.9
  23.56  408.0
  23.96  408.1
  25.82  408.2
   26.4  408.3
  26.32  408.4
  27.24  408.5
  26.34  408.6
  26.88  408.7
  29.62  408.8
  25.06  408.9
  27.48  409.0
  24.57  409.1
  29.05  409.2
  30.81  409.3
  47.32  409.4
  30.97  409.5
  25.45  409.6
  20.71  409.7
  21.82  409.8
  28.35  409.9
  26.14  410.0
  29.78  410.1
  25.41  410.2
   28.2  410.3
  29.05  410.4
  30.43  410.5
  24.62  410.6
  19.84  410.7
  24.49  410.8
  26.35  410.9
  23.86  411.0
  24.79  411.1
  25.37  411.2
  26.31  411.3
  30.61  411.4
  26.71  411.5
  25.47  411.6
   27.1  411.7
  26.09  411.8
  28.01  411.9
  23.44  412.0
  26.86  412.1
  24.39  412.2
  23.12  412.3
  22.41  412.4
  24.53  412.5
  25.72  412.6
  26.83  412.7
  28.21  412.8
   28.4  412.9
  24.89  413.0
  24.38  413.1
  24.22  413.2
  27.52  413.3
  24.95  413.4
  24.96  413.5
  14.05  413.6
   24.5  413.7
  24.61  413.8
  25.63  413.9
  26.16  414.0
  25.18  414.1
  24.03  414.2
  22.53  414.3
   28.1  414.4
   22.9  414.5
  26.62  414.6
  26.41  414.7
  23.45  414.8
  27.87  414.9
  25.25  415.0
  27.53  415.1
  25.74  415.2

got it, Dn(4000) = 1.01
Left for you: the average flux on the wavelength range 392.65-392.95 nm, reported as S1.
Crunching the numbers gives 27.1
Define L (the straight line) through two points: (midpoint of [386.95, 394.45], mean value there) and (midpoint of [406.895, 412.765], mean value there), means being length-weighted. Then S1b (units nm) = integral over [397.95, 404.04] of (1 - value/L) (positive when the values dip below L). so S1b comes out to 0.29 nm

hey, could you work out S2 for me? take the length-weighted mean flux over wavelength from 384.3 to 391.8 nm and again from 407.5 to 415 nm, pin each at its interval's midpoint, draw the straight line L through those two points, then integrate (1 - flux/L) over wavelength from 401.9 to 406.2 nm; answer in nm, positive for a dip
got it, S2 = 0.36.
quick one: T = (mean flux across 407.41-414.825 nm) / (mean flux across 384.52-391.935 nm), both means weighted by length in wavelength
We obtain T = 0.9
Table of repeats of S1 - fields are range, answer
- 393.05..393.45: 23.3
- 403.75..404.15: 24.5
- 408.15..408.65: 26.4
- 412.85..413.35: 25.9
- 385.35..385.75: 25.4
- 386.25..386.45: 34.2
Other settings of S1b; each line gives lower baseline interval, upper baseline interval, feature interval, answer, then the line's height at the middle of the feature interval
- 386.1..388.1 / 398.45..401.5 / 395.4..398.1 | 0.210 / 26.8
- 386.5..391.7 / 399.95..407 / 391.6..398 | 0.247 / 26.5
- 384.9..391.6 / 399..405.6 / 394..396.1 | 0.031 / 26.6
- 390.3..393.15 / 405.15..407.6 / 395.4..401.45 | 0.042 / 25.3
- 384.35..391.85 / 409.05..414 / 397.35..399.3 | 0.188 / 27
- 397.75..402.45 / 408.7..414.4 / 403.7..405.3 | 0.111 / 25.8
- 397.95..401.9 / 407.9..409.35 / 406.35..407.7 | 0.075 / 26.6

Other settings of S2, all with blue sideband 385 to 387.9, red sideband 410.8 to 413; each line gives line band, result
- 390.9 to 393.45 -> 0.25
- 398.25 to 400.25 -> 0.15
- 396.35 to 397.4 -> 0.17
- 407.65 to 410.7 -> -0.13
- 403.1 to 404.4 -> 0.13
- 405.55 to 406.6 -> 0.14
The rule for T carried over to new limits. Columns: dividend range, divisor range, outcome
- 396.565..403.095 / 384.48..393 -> 0.92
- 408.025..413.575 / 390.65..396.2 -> 1.02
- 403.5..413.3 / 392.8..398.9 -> 1.02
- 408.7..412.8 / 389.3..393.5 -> 1.04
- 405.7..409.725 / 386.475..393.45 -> 0.97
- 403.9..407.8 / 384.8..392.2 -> 0.88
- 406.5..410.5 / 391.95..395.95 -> 1.04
